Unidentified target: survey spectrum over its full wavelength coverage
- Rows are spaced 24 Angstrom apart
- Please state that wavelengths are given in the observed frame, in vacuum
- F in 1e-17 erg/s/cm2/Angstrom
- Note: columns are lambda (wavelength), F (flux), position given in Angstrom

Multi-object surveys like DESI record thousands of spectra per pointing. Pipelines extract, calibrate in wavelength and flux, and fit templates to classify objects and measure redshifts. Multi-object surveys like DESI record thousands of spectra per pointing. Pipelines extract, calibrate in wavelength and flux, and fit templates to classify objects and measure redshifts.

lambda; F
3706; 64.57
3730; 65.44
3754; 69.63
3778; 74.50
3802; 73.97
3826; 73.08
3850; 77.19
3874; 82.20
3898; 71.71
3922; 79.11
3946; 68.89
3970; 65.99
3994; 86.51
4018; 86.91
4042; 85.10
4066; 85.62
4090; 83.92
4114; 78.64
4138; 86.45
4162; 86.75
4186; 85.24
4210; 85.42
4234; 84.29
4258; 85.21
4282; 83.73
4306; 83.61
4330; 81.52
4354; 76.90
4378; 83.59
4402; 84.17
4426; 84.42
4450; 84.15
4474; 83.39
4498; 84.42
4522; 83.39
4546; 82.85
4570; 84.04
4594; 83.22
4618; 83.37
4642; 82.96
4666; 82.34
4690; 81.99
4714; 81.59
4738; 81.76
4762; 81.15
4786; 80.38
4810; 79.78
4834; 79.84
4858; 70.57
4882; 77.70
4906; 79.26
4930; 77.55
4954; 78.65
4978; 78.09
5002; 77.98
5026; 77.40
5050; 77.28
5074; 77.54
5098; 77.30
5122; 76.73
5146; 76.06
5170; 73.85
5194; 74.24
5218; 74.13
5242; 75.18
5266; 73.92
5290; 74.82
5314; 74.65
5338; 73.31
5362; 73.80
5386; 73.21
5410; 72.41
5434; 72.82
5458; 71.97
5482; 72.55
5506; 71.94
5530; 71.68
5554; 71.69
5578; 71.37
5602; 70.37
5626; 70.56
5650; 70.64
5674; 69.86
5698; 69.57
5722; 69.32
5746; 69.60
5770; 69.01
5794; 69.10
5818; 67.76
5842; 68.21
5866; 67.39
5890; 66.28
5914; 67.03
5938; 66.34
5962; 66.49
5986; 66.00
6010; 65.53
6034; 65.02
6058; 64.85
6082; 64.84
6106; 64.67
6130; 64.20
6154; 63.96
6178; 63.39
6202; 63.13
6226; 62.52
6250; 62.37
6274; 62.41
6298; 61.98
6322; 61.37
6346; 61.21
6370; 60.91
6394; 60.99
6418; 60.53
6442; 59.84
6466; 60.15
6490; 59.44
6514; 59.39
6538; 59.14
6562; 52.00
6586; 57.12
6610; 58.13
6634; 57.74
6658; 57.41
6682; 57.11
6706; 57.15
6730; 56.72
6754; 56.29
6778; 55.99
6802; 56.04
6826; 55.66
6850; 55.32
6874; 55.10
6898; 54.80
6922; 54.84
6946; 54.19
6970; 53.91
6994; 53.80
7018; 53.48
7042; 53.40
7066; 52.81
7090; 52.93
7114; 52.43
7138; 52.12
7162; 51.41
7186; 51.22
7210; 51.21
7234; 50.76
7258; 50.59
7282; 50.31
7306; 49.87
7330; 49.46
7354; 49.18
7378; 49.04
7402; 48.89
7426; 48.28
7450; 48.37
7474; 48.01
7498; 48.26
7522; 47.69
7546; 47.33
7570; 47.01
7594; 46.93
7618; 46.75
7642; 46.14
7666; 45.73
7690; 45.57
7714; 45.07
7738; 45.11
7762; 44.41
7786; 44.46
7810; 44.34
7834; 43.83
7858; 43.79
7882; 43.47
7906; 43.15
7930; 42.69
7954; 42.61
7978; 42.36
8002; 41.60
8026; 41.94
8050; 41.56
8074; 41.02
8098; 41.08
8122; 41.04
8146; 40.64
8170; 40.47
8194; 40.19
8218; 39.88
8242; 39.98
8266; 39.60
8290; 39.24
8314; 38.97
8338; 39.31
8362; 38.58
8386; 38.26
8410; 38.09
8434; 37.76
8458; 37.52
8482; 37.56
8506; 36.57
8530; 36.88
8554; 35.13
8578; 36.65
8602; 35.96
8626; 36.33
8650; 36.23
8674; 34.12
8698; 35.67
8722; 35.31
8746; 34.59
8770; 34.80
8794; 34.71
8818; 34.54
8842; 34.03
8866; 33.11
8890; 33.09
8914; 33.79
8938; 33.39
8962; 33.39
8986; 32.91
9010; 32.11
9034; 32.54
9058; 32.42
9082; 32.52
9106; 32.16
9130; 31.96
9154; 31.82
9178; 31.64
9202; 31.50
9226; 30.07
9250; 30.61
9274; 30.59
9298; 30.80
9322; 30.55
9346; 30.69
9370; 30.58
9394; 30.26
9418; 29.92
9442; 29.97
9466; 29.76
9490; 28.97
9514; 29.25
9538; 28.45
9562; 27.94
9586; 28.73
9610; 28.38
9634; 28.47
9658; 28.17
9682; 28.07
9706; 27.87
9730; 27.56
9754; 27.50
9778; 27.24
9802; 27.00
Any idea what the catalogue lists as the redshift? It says 0.000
